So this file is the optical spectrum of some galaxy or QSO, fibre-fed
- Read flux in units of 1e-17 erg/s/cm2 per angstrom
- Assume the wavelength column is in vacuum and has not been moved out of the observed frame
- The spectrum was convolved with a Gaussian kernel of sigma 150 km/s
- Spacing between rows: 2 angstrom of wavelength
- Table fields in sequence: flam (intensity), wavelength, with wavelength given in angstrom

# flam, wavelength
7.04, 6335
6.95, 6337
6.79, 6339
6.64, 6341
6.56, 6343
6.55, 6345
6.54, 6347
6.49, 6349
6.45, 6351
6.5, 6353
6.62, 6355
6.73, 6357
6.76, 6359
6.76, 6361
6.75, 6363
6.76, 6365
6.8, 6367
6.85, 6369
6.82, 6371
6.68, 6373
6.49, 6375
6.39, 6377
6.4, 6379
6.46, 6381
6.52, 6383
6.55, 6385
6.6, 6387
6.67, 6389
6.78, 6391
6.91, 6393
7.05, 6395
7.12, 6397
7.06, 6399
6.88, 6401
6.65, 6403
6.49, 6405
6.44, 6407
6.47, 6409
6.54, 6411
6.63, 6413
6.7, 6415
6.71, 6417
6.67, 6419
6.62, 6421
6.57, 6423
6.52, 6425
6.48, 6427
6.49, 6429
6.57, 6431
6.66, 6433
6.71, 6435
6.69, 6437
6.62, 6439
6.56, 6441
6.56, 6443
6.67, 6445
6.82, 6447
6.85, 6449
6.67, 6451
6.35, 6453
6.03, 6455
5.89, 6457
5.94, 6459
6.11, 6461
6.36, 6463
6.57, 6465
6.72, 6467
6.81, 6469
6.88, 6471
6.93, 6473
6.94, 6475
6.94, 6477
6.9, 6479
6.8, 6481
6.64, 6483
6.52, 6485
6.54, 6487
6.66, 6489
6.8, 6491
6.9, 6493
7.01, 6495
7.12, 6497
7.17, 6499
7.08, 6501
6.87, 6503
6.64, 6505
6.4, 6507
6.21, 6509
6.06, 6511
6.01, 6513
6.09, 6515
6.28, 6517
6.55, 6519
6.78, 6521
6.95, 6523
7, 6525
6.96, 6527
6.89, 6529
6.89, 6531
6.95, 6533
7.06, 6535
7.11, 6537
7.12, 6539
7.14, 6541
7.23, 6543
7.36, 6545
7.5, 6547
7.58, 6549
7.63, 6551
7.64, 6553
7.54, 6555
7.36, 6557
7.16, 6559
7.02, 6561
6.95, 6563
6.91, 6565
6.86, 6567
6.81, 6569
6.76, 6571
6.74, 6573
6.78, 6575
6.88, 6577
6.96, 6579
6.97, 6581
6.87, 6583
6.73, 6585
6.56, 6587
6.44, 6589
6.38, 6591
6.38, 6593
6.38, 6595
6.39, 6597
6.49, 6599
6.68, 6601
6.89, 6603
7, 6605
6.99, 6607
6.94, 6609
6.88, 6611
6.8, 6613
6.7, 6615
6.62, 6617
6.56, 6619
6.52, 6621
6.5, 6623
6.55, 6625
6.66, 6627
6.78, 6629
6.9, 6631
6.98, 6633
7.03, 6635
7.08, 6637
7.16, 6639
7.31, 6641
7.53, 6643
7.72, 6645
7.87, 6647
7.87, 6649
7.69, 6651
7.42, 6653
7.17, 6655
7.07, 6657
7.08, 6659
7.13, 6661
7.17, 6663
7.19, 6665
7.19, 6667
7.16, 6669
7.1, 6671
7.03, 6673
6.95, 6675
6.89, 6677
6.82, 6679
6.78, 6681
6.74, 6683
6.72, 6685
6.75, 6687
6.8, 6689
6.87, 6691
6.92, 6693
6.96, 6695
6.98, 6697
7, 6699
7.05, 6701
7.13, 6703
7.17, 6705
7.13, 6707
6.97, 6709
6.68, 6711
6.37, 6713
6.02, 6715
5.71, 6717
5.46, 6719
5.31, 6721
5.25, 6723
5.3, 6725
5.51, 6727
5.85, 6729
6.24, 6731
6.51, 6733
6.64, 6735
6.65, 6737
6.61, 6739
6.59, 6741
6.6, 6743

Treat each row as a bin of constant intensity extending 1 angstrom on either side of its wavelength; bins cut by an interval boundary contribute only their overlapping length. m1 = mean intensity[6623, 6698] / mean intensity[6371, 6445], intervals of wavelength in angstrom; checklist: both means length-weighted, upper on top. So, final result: 1.1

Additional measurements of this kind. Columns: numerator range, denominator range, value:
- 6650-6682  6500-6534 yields 1.07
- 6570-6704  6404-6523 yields 1.05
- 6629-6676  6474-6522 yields 1.09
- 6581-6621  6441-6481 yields 1.01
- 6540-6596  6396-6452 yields 1.05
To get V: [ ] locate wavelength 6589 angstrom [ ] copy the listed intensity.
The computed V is 6.44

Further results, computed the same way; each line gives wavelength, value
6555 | 7.54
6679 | 6.82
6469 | 6.81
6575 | 6.78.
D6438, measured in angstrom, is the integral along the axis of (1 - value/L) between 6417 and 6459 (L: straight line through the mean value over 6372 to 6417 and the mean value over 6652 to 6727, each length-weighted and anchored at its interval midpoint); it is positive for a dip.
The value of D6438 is 0.8 angstrom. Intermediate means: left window 6.66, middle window 6.54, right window 6.73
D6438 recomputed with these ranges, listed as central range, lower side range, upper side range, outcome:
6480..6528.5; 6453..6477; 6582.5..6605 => -1.2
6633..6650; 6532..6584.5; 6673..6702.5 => -1.1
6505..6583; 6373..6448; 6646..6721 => -1.6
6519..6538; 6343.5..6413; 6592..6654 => -0.3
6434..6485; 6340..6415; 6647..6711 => 1.3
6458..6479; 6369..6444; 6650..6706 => 0.3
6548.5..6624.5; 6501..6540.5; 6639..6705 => 0.4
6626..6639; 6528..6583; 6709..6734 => -0.8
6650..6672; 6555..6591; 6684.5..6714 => -1.0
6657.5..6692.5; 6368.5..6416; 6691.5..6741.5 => -2.9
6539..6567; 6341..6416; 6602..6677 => -1.5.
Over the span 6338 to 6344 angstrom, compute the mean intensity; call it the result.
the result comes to 6.66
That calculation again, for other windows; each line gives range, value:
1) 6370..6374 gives 6.75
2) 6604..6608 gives 7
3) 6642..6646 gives 7.62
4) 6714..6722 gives 5.62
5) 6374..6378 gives 6.44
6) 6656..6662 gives 7.09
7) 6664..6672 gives 7.16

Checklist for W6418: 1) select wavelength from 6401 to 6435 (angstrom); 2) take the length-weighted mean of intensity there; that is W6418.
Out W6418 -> 6.59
